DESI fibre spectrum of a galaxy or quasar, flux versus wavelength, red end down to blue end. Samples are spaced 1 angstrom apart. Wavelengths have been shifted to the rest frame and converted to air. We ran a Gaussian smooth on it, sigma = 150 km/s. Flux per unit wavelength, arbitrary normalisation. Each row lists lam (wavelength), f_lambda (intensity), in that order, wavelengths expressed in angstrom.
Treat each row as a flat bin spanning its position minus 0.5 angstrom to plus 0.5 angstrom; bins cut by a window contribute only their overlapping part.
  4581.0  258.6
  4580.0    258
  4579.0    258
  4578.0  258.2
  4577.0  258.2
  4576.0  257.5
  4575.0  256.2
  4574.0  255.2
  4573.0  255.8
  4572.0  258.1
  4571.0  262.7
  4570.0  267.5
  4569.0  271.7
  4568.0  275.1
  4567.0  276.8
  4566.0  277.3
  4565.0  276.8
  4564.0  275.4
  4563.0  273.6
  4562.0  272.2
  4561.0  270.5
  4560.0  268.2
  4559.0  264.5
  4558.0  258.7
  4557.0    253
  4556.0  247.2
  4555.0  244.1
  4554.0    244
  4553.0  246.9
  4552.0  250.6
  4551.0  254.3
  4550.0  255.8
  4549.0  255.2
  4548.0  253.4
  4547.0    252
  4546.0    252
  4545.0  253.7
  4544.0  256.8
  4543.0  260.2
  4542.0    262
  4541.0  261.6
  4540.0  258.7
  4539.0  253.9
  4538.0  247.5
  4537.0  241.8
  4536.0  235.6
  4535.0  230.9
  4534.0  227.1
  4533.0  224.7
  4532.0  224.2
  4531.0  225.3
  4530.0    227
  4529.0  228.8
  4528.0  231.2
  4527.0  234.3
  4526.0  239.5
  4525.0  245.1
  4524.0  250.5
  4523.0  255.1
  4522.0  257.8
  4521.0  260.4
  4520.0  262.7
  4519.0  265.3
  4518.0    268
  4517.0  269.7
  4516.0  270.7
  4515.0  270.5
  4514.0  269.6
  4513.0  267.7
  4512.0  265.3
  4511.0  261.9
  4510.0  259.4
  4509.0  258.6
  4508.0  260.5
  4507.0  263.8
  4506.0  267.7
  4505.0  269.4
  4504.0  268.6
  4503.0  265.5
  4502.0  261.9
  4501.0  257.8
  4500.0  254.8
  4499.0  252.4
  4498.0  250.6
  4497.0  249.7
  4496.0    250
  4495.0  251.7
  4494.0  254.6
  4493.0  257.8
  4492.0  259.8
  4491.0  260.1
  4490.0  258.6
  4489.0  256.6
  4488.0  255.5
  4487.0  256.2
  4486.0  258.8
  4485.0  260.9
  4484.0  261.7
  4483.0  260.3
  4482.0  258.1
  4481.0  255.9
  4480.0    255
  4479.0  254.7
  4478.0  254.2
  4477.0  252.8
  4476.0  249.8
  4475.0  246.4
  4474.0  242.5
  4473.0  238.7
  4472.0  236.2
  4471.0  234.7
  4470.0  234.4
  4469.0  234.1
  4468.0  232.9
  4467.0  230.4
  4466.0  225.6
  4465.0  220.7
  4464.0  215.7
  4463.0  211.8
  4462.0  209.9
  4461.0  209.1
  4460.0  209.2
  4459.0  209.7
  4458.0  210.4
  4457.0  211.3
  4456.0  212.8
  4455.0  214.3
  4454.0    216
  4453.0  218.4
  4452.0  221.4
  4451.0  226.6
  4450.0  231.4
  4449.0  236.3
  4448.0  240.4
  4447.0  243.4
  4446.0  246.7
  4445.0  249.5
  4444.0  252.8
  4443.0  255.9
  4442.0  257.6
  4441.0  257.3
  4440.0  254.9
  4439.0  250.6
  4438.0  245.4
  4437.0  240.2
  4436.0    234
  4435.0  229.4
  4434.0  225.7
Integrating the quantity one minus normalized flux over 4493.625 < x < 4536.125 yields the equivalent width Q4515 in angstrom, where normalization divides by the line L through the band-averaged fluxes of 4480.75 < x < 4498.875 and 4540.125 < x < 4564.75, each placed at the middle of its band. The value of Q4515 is 0.7 angstrom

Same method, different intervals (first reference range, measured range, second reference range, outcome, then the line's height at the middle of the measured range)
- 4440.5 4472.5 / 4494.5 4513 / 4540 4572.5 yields -1.2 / 244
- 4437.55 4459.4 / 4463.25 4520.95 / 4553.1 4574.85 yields -1.9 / 246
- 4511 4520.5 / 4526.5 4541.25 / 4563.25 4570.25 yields 1.8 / 270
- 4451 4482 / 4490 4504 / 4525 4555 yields -1.2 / 236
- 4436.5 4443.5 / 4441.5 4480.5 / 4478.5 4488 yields 3.5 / 255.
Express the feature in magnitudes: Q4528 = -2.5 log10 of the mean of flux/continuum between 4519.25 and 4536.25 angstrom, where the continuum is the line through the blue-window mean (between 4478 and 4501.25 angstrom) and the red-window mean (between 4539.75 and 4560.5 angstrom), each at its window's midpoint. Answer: 0.07 mag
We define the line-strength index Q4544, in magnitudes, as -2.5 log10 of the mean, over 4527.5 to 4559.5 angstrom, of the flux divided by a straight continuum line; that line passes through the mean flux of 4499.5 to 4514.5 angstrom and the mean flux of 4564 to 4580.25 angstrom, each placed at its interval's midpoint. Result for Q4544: 0.08 mag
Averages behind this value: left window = 264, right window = 264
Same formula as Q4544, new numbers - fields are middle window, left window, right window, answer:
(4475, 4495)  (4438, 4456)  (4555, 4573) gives -0.04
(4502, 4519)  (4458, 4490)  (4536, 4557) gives -0.08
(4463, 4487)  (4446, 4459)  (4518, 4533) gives -0.06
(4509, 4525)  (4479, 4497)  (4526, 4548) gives -0.06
